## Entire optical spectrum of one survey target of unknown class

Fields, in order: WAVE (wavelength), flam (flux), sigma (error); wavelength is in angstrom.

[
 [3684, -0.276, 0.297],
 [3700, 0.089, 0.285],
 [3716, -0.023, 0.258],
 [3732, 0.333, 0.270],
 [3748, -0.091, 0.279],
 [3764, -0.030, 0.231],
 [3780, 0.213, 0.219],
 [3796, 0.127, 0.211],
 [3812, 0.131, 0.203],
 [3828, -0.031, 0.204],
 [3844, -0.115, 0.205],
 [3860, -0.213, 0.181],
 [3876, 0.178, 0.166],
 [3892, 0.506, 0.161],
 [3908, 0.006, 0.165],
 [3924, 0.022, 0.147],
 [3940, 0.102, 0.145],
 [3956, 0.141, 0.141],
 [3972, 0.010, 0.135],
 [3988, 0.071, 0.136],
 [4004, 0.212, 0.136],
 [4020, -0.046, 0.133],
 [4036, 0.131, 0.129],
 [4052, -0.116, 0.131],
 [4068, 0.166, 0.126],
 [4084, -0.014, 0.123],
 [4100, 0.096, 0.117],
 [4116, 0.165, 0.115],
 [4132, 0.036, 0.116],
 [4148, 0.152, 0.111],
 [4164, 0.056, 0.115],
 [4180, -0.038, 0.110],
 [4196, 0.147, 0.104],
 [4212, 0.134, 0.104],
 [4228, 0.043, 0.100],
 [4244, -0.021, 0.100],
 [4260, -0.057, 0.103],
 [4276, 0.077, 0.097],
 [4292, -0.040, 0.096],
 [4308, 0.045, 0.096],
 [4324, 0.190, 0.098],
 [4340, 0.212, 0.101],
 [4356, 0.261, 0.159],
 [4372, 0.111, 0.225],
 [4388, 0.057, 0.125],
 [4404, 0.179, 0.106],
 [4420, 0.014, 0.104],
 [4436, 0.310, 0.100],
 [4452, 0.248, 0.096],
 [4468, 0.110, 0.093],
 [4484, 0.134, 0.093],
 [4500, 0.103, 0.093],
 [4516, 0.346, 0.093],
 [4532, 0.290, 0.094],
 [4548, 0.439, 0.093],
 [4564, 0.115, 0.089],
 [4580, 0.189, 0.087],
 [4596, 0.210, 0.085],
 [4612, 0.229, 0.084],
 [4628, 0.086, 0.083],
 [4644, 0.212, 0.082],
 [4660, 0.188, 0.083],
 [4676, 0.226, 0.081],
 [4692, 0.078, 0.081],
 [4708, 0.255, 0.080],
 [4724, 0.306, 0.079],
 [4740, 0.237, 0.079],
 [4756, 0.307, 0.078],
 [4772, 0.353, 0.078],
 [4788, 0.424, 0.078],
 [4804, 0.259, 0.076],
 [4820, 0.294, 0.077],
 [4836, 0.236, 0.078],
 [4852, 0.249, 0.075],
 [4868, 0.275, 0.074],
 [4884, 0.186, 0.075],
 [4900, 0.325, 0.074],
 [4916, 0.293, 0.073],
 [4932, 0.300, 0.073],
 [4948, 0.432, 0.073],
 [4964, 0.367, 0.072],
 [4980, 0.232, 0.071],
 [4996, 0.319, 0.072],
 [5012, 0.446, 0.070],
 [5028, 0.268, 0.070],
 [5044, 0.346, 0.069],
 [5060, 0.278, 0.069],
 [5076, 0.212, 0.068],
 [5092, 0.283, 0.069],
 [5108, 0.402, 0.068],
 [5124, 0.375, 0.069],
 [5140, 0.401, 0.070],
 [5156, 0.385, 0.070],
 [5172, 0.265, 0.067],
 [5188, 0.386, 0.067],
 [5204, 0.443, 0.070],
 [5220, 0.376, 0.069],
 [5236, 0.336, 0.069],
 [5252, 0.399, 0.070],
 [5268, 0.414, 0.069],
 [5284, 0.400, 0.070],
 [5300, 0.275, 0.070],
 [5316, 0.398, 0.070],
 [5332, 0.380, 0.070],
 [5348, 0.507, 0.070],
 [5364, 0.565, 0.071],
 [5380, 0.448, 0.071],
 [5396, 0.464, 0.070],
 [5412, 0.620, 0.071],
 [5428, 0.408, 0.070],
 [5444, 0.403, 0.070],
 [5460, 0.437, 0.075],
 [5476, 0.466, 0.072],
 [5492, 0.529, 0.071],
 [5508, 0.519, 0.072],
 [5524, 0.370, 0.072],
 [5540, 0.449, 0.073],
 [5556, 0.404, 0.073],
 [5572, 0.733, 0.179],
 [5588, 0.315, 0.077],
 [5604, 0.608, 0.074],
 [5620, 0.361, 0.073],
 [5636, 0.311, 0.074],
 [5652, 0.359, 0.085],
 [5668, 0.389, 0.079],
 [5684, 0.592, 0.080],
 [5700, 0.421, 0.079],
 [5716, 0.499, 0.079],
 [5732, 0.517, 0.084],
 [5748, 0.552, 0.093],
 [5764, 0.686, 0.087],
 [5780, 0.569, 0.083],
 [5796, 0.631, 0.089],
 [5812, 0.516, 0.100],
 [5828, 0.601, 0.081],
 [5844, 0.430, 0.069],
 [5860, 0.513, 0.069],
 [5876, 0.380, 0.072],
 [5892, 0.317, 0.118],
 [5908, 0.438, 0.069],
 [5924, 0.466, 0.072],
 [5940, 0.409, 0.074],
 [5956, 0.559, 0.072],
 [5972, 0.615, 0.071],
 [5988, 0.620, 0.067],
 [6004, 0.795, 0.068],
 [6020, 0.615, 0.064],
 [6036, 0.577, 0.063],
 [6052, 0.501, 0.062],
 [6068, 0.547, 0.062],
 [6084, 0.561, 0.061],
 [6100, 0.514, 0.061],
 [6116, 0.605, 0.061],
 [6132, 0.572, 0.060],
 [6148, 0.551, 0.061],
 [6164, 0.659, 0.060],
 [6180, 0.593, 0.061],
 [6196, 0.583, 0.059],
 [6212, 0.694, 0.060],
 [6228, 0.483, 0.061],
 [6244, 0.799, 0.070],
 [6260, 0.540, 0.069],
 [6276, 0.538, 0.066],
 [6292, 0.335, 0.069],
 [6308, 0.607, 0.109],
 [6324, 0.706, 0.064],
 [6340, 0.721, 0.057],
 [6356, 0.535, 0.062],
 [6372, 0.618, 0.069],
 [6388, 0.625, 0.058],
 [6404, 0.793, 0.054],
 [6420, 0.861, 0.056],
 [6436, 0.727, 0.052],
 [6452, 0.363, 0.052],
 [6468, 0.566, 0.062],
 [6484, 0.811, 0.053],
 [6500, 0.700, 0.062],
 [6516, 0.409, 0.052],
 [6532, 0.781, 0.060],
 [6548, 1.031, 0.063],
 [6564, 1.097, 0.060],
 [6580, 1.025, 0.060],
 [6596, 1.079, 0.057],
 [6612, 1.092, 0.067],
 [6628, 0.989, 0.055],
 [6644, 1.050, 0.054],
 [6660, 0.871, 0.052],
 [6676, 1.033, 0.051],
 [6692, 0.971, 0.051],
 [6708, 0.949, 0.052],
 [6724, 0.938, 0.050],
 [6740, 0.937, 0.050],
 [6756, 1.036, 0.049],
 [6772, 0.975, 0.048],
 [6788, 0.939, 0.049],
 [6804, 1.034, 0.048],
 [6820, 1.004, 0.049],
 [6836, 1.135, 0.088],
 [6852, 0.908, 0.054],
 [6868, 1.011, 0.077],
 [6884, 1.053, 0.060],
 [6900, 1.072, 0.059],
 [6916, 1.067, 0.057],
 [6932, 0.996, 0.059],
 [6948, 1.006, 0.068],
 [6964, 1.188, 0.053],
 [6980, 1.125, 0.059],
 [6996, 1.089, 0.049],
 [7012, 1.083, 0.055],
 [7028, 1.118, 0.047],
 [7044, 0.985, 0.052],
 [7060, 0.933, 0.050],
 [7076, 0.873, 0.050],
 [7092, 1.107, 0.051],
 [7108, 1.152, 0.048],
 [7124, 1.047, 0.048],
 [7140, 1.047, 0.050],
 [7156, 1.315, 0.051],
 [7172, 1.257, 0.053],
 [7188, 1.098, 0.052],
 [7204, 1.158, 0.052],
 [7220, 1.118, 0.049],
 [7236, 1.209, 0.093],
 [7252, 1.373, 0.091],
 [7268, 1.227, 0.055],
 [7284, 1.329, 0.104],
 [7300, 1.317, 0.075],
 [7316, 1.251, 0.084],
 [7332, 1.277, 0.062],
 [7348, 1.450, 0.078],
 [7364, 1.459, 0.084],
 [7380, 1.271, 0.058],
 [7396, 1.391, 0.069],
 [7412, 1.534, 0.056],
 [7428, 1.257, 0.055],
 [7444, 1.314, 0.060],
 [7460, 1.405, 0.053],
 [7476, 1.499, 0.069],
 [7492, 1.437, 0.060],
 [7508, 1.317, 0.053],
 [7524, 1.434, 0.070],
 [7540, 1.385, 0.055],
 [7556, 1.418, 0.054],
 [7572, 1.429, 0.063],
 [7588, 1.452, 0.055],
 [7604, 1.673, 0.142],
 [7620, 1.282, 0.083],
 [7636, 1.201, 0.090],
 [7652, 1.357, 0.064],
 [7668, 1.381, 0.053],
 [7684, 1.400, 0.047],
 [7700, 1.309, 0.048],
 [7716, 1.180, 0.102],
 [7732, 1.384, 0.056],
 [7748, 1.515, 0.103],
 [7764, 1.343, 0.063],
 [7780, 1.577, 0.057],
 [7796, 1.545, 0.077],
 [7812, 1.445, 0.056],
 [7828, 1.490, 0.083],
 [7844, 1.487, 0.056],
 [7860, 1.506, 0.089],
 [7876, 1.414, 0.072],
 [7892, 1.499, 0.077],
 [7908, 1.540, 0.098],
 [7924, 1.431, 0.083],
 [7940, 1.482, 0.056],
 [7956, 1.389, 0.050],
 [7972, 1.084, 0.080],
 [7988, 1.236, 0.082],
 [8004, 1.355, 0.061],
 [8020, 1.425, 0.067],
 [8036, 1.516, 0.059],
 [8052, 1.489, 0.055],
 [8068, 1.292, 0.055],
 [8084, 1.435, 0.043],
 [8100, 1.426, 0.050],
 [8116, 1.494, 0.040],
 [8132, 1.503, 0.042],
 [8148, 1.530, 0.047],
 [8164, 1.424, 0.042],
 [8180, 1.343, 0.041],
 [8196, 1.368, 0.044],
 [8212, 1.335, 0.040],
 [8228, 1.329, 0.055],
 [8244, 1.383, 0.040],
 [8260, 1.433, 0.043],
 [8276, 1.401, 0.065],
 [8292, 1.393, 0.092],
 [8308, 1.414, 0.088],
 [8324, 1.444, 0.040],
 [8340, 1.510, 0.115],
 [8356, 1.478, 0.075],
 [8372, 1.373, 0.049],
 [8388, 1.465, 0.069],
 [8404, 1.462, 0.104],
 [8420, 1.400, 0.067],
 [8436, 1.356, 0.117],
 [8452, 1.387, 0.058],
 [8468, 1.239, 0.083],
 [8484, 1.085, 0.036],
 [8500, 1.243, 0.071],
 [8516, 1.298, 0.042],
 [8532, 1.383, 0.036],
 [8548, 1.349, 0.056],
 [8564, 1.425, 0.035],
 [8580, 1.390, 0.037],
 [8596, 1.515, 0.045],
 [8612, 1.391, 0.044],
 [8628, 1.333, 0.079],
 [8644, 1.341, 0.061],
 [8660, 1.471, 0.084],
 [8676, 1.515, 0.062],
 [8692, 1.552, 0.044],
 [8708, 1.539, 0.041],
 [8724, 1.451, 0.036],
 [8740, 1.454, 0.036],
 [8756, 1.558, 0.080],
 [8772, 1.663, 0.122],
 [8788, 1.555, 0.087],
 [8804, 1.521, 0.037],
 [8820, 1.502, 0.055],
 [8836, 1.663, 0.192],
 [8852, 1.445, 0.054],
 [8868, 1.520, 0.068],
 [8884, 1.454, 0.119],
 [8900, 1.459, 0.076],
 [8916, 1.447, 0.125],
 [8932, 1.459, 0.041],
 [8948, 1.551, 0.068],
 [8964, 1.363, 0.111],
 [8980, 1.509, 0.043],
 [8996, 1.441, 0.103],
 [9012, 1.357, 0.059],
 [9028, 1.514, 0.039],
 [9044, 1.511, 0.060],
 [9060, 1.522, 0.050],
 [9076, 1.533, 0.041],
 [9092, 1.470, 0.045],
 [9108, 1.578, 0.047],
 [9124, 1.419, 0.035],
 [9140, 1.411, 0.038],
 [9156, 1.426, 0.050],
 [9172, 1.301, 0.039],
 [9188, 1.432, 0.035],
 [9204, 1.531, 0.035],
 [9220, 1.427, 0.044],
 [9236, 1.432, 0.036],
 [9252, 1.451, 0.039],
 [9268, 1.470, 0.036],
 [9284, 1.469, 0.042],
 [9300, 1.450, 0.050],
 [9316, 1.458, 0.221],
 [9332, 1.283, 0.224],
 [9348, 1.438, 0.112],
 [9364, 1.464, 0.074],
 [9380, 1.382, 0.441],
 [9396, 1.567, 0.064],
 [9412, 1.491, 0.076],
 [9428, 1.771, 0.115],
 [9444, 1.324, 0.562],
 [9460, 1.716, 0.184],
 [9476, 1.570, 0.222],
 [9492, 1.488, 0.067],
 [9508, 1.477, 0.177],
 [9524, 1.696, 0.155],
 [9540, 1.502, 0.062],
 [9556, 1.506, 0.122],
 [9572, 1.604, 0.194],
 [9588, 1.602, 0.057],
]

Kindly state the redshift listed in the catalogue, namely 0.641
